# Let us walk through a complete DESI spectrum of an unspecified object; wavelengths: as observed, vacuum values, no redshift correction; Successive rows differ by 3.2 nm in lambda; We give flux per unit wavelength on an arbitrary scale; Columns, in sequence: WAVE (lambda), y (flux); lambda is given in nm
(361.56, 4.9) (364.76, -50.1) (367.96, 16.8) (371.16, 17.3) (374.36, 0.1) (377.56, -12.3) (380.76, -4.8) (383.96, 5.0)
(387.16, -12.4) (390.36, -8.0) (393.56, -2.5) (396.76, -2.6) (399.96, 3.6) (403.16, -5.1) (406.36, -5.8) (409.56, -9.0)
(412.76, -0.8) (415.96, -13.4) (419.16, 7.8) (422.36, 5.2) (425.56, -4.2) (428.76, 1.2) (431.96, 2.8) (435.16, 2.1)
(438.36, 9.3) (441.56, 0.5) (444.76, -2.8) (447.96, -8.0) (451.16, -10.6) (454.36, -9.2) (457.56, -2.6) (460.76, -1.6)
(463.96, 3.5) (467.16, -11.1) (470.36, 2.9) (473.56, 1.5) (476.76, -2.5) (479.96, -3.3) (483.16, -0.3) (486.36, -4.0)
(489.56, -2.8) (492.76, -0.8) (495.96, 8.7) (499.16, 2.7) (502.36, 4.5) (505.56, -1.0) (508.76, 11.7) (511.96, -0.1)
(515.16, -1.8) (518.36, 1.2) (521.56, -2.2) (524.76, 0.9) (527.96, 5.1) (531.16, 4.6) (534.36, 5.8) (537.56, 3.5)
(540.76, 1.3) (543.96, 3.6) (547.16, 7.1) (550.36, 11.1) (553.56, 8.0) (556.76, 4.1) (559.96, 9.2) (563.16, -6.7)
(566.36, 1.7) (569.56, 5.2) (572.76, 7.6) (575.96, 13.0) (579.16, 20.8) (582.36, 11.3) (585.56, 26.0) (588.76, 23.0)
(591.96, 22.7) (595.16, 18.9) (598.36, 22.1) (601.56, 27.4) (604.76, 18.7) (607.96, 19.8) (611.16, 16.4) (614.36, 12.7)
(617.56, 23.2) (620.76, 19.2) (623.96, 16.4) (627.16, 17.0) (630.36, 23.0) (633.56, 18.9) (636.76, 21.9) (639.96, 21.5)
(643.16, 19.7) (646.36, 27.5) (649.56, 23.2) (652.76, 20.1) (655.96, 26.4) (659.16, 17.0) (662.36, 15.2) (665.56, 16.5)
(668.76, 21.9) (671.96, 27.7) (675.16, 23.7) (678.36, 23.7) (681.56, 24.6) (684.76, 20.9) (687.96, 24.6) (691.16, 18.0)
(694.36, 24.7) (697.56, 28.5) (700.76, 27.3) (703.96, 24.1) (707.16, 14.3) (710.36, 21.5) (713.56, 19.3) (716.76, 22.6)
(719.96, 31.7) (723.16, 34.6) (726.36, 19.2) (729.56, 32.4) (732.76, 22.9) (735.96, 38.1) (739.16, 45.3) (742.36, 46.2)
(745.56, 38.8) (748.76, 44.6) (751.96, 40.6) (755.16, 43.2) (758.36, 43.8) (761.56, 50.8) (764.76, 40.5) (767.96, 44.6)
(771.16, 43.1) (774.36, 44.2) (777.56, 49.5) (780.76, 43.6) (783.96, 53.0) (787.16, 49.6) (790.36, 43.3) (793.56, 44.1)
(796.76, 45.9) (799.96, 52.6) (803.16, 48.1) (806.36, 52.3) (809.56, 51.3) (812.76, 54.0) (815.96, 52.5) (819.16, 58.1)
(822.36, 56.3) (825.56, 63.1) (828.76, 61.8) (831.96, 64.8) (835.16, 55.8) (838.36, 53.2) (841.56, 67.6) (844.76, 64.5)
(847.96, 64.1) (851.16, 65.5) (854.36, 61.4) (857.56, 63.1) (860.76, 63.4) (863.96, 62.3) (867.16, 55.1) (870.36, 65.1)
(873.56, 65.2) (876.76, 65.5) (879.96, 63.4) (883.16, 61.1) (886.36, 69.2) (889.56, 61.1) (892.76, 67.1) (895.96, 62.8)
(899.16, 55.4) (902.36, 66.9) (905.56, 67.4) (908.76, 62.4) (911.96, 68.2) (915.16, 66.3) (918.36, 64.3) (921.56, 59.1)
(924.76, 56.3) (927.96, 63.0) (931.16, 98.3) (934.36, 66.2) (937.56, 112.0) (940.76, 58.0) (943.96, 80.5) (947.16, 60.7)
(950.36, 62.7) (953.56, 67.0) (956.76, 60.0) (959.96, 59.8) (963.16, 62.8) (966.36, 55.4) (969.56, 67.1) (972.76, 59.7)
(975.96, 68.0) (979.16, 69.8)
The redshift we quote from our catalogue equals 0.844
